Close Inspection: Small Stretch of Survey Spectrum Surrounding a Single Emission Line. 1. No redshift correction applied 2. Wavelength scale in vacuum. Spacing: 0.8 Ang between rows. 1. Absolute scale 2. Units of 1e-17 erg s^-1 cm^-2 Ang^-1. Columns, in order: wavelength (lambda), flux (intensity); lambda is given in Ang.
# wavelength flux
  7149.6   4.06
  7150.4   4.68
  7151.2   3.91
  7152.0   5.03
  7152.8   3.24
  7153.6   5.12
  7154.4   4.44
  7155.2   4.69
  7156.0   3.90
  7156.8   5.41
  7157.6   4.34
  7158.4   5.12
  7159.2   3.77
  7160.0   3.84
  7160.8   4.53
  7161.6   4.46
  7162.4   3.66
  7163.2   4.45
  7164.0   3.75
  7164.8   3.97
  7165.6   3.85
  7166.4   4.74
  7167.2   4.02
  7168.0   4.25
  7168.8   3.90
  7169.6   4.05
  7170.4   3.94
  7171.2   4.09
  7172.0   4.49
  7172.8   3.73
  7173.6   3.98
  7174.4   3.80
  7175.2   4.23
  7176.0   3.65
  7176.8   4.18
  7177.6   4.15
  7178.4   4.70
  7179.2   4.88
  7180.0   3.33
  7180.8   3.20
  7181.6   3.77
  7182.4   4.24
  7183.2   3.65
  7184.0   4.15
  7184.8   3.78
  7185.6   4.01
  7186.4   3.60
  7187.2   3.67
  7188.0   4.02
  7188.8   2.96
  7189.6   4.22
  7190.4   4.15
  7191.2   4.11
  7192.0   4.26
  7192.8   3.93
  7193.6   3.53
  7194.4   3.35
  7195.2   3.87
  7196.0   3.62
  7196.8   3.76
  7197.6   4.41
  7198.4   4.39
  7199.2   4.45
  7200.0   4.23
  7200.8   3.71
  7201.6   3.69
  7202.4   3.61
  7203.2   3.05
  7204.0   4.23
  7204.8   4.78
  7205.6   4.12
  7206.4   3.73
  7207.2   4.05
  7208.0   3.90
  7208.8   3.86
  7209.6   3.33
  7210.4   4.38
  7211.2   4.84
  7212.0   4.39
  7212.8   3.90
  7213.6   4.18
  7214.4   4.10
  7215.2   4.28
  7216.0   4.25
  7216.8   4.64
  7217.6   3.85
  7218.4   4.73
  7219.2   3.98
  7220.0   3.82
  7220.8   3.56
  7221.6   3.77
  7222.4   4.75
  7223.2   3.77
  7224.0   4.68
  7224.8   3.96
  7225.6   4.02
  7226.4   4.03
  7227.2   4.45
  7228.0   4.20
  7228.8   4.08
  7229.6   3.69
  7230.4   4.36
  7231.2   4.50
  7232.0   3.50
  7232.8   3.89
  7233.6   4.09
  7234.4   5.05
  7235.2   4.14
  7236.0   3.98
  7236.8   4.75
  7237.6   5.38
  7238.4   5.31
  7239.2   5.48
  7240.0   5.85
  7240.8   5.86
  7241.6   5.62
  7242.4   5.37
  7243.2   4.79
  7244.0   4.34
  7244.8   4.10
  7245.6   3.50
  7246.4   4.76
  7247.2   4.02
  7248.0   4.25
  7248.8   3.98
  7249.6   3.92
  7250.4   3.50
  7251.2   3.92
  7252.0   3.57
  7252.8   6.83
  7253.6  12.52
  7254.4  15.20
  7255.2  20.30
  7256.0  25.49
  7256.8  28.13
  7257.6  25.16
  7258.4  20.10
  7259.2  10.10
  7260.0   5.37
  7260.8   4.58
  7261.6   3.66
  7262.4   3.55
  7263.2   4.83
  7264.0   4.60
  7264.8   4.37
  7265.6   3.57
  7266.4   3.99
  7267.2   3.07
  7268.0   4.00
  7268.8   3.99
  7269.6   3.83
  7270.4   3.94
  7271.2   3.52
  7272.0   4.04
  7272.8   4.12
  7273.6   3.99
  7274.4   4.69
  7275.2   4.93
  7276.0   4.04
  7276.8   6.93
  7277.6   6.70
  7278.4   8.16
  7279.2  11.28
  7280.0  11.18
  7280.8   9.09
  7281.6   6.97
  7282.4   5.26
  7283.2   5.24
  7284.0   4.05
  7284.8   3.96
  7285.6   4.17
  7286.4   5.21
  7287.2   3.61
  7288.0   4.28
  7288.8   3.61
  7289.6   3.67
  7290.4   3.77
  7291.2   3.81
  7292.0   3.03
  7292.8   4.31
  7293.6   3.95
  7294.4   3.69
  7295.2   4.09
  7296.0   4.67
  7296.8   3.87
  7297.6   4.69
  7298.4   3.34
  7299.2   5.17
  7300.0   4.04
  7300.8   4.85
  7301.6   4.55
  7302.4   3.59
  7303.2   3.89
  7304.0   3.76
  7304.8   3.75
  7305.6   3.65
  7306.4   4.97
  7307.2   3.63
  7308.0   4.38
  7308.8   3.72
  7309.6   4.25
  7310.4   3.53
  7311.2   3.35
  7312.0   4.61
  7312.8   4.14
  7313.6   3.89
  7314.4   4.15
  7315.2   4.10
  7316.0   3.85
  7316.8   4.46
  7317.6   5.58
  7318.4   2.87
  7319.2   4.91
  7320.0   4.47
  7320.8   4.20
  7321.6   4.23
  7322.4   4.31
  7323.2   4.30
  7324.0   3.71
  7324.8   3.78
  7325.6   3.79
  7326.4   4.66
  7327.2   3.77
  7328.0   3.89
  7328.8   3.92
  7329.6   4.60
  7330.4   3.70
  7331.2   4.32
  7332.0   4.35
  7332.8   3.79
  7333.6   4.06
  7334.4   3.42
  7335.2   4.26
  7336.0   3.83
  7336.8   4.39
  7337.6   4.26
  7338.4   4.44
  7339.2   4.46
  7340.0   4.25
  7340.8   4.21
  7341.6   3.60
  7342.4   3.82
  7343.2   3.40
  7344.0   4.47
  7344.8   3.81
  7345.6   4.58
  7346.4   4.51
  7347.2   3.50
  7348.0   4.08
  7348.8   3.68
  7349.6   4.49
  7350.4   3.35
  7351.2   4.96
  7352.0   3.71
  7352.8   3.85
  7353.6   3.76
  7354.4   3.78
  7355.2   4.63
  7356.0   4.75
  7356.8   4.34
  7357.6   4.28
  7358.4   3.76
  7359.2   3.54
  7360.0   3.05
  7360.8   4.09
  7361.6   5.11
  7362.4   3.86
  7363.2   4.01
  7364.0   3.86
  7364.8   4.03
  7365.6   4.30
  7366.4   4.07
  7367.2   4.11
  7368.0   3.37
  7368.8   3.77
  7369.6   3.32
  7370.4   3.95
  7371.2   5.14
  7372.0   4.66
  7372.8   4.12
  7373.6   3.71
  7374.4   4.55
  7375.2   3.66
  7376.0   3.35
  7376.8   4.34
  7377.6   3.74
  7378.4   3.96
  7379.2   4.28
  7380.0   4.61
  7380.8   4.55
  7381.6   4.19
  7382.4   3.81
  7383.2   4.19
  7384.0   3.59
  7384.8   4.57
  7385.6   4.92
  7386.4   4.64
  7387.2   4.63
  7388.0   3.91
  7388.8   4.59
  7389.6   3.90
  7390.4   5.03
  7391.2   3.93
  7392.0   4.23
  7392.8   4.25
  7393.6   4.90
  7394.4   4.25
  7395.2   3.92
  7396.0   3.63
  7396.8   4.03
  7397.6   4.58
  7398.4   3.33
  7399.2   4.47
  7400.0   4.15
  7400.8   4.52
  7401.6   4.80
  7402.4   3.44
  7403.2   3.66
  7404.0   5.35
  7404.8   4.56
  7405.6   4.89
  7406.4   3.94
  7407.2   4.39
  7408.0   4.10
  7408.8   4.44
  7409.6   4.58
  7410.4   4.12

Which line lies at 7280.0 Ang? [N II] 6583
